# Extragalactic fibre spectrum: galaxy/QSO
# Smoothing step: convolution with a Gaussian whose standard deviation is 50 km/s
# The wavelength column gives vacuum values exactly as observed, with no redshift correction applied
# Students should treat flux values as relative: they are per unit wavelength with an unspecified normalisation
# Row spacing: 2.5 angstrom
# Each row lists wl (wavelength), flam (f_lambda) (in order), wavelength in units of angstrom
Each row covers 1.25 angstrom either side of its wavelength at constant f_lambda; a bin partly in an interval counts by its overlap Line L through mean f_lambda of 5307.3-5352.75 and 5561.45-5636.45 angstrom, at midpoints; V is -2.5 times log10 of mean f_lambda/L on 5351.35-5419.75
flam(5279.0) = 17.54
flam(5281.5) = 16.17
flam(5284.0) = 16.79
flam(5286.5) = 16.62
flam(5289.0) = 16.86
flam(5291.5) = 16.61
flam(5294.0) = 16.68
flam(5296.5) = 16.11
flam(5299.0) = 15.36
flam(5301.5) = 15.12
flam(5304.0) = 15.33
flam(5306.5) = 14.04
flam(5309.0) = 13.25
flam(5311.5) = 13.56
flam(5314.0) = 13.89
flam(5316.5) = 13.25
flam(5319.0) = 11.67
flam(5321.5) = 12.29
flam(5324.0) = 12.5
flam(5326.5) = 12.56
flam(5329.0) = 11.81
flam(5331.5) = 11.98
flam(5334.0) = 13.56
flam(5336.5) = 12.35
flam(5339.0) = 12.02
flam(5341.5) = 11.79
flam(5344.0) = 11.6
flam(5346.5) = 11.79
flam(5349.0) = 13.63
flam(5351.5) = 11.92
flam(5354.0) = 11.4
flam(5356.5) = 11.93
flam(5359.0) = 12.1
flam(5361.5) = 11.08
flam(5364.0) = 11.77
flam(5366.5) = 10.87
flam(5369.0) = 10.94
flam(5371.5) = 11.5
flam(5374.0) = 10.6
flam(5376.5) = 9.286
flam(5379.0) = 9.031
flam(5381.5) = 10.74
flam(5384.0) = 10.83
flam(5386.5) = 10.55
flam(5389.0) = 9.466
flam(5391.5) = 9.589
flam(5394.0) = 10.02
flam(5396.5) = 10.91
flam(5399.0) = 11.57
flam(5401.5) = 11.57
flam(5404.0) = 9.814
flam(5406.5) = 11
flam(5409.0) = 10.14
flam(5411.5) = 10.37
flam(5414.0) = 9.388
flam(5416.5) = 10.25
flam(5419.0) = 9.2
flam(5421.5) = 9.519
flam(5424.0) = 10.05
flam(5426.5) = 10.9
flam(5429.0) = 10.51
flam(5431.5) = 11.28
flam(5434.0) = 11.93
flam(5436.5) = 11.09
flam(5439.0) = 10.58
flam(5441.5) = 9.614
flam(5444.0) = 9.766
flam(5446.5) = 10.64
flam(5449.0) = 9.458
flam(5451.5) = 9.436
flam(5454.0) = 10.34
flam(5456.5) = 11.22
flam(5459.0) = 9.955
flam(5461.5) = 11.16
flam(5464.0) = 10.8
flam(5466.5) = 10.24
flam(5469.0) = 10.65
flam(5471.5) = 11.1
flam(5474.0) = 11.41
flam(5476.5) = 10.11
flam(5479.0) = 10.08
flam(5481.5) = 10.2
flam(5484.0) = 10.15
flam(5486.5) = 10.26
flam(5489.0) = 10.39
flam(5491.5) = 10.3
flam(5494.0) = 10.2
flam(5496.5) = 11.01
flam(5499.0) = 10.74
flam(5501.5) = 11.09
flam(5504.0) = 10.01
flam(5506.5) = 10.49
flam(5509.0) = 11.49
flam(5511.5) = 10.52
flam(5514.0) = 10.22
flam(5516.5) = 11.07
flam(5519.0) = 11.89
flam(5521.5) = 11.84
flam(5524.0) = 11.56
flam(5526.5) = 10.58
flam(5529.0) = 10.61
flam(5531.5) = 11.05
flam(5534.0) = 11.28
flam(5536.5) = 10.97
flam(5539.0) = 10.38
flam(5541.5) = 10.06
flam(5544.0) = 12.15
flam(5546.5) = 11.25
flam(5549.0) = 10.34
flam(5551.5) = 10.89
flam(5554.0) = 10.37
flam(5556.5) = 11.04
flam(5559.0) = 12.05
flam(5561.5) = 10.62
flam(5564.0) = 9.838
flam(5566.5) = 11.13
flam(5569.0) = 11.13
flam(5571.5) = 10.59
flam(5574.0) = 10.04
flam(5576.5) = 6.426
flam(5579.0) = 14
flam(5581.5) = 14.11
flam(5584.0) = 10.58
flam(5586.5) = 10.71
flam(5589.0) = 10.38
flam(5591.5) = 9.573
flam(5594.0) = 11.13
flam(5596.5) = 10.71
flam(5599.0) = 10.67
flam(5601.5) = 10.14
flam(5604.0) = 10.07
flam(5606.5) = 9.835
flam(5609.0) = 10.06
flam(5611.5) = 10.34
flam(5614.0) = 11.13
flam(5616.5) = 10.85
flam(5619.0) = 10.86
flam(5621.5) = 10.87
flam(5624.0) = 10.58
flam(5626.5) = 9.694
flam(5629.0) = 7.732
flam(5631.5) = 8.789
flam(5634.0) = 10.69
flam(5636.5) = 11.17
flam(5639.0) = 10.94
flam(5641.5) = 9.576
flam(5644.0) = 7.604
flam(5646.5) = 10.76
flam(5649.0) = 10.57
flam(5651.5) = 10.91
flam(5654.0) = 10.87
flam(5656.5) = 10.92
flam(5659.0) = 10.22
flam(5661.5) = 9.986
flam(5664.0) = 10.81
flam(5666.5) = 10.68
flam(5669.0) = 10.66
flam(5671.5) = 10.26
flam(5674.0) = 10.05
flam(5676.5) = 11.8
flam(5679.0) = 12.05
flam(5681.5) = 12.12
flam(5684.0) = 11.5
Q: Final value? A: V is 0.14 mag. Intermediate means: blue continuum 12.5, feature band 10.6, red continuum 10.5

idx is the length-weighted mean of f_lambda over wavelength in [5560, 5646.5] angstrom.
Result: 10.4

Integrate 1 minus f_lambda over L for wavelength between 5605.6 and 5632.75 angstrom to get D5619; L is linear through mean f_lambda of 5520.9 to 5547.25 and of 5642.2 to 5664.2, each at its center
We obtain 1.06 angstrom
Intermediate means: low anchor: 11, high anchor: 10.3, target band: 10.1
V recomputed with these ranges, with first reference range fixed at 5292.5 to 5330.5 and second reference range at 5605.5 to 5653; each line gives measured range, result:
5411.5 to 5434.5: 0.22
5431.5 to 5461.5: 0.18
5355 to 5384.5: 0.21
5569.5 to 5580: 0.06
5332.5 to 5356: 0.10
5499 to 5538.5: 0.05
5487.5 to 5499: 0.12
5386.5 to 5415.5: 0.23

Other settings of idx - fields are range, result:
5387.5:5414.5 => 10.4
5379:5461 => 10.4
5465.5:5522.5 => 10.7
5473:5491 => 10.4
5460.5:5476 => 10.9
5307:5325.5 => 13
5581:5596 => 10.9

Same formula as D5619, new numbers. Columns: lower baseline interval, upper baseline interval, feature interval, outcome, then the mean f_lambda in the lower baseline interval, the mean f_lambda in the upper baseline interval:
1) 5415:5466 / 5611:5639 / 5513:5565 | -3.23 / 10.4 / 10.3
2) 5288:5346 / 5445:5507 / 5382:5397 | 2.41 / 13.6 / 10.5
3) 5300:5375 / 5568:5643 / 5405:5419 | 2.05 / 12.4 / 10.4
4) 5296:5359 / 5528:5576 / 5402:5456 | 7.53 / 12.9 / 10.8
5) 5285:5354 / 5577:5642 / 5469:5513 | 4.60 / 13.6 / 10.5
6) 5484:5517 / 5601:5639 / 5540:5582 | -2.00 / 10.6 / 10.2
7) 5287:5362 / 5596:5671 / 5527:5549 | 0.60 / 13.3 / 10.3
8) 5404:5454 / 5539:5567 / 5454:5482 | -0.49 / 10.3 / 10.9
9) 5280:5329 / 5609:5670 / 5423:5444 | 3.65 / 14.6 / 10.3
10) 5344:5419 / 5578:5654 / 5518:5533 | -0.88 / 10.8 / 10.5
